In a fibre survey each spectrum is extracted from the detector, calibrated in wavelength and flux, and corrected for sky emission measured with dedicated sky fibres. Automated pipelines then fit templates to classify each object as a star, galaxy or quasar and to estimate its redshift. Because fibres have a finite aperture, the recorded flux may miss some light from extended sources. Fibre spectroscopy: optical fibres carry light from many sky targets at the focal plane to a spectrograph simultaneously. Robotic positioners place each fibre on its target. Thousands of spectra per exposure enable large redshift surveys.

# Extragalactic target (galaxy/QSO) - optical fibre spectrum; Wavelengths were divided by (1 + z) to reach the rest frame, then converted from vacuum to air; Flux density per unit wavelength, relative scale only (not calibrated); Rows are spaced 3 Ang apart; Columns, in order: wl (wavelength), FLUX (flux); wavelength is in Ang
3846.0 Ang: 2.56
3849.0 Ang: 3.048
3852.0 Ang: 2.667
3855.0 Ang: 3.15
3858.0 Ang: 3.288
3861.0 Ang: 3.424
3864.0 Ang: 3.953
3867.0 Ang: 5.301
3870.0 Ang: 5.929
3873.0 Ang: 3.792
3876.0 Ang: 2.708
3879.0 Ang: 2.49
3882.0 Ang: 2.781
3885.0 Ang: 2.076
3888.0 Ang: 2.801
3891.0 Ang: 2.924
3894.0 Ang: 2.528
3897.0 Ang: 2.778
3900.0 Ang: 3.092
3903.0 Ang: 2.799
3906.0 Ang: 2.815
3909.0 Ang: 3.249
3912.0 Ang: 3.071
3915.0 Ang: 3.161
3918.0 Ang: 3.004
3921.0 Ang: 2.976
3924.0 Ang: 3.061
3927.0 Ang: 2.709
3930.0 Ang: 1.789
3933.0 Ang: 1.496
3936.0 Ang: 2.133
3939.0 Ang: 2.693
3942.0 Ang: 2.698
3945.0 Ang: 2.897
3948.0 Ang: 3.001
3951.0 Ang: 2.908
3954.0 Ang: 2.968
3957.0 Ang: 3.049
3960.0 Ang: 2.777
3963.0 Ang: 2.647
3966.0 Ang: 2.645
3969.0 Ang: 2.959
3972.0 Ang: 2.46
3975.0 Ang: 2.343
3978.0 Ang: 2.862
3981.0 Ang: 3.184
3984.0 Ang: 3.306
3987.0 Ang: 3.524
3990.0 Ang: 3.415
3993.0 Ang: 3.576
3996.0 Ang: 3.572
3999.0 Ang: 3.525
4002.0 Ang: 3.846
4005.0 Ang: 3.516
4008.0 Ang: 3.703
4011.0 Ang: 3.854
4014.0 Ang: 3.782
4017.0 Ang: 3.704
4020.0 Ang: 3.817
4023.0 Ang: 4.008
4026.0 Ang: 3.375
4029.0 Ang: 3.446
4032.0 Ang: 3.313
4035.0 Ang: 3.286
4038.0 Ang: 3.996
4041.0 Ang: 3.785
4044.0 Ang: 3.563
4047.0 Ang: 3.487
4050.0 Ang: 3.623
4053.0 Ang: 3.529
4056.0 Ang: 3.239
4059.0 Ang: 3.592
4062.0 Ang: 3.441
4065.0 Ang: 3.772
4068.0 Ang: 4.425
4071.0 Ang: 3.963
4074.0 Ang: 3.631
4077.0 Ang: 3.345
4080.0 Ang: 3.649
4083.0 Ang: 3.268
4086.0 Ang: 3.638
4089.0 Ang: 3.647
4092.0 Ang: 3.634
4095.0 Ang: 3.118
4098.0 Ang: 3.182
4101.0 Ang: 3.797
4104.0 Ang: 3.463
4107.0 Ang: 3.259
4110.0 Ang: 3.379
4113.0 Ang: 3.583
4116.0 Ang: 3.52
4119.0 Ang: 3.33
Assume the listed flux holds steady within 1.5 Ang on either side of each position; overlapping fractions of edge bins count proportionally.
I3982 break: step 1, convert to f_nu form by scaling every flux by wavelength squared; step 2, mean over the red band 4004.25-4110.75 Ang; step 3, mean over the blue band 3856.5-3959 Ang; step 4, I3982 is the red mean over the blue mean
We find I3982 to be 1.29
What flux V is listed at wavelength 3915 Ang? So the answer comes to 3.161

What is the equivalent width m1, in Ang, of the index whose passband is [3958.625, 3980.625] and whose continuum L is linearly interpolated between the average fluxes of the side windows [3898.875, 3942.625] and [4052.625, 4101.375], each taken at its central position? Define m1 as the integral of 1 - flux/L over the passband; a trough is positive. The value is 2.1 Ang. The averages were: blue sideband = 2.71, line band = 2.7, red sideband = 3.58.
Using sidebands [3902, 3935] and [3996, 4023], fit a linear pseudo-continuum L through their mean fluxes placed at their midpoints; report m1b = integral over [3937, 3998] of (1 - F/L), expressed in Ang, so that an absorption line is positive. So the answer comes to 5.5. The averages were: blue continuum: 2.73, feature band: 2.97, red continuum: 3.73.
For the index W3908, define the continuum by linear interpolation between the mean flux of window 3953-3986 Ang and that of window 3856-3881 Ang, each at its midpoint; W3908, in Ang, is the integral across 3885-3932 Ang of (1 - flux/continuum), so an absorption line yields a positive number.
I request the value 8.52 Ang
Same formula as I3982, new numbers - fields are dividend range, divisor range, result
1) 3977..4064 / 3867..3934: 1.27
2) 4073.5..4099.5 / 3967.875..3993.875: 1.19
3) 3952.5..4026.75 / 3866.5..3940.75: 1.18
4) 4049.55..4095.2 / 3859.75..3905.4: 1.21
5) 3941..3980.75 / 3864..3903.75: 0.89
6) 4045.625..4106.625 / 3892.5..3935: 1.41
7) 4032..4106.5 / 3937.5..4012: 1.20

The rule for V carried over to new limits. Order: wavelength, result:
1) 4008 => 3.703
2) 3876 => 2.708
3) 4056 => 3.239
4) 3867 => 5.301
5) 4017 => 3.704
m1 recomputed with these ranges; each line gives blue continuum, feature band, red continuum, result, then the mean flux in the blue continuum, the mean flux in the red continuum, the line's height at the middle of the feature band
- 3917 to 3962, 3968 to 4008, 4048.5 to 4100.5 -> -3.4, 2.67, 3.57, 3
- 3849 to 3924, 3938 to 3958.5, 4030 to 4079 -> 2.8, 3.19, 3.62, 3.35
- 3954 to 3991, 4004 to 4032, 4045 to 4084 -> -3.5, 2.93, 3.62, 3.27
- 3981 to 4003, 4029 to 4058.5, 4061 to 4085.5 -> 0.7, 3.51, 3.69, 3.62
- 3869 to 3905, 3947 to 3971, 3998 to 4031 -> 3.8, 3.01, 3.69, 3.39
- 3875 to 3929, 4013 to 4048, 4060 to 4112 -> -3.0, 2.83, 3.57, 3.34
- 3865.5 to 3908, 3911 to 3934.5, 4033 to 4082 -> 4.6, 3.2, 3.64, 3.29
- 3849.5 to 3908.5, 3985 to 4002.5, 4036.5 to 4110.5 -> -0.6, 3.22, 3.58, 3.43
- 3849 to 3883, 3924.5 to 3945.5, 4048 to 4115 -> 7.2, 3.58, 3.55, 3.57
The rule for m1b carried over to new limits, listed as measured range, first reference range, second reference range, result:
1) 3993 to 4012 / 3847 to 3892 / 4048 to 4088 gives -0.7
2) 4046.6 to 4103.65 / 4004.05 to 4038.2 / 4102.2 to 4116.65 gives -0.9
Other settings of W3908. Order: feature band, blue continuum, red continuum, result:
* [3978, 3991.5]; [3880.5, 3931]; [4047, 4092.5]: -0.42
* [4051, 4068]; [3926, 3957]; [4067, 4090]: -0.35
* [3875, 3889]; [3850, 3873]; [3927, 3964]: 4.06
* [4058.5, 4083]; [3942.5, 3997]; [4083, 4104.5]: -2.26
